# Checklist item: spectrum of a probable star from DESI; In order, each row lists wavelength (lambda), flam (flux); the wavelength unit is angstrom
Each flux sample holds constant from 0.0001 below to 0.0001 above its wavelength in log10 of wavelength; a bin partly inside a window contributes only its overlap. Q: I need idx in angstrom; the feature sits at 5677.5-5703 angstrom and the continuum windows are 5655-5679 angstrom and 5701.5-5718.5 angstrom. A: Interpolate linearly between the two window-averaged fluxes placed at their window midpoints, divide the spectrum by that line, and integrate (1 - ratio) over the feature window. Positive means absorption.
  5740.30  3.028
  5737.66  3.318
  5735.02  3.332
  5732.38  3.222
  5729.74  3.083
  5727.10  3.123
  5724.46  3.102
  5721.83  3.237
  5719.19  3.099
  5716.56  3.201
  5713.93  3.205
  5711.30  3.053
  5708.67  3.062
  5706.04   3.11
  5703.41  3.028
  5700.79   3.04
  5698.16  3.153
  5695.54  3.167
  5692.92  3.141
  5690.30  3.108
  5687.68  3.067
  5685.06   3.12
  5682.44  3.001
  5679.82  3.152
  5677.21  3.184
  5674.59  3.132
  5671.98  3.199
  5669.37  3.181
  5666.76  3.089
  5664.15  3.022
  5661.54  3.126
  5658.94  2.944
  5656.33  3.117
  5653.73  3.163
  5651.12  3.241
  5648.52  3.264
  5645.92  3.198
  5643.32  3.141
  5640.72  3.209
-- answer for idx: 0.0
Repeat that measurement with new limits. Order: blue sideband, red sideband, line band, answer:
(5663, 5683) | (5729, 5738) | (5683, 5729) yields 1.0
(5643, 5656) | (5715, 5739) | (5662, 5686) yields 0.6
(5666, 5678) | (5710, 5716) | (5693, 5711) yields 0.3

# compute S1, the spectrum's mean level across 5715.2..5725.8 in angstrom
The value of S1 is 3.16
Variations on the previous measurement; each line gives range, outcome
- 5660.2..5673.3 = 3.12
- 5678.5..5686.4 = 3.09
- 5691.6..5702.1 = 3.13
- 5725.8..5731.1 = 3.1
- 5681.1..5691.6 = 3.07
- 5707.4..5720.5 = 3.13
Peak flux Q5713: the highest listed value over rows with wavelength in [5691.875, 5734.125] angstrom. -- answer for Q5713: 3.237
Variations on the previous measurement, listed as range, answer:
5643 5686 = 3.264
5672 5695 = 3.184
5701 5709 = 3.11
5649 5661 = 3.241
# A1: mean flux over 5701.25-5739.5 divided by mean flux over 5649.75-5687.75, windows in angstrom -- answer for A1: 1.01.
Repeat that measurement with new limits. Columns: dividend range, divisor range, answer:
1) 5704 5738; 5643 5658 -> 0.99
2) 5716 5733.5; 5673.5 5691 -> 1.01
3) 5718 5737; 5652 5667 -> 1.03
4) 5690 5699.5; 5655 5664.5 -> 1.03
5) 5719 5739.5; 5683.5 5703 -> 1.03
